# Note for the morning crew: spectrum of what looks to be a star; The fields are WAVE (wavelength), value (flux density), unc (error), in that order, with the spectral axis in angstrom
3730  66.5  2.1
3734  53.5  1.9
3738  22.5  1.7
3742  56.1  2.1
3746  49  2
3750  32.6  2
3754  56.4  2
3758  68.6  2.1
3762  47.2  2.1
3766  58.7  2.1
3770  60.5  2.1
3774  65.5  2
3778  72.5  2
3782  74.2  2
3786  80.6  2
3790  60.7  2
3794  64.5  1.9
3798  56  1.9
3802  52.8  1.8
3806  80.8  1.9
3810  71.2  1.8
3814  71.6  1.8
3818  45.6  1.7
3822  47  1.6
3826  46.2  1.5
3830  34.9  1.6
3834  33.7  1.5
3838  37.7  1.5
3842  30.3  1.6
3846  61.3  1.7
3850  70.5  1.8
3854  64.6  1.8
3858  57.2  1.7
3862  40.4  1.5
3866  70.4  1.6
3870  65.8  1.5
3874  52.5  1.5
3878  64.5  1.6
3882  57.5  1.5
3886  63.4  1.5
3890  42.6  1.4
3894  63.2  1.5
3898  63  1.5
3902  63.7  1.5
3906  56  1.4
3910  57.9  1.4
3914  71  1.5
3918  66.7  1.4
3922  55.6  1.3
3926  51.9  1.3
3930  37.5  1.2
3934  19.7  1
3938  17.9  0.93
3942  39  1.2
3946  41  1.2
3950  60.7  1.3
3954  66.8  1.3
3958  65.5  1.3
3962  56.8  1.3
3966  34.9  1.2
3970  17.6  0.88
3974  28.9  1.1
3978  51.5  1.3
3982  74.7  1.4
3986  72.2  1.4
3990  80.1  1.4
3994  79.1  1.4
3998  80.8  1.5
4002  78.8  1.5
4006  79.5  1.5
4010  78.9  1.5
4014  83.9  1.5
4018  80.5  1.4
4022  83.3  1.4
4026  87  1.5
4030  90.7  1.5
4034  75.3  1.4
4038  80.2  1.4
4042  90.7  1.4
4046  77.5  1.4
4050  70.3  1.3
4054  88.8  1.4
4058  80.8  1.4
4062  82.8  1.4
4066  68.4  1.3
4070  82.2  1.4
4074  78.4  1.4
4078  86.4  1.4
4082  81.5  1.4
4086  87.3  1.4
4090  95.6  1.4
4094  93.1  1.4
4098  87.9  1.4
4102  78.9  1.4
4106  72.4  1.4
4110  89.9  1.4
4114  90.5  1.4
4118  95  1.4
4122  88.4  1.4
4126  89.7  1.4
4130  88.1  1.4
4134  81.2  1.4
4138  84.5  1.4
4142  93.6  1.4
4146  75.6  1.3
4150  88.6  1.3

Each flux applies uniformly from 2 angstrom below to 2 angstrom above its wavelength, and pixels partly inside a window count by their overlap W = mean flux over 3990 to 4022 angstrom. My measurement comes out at 80.4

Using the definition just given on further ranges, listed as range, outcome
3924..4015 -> 56.1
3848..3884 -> 60.4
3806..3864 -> 51.9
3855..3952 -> 53.4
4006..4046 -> 82.9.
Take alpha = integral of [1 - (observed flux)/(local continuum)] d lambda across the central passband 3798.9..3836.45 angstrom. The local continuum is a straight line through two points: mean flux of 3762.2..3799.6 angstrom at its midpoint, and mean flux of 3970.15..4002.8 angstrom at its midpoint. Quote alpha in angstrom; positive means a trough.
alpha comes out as 6.6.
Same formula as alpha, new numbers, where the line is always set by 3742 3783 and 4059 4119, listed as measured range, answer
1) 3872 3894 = 3.6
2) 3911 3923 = 1.0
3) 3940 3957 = 4.8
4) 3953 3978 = 9.9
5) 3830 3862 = 7.8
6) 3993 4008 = -0.4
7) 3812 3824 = 1.5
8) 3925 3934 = 4.2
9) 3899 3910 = 1.5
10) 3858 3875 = 2.3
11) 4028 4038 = -0.3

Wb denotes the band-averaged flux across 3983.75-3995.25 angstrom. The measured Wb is 77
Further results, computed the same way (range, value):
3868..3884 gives 60.1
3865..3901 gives 60.1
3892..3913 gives 61.2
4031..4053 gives 79.8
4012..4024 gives 82.6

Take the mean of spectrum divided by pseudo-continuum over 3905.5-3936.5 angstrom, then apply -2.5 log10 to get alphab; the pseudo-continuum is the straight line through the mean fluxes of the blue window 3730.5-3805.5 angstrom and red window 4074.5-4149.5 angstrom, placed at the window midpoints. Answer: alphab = 0.34 mag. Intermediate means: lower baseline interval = 58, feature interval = 51.3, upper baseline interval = 86.5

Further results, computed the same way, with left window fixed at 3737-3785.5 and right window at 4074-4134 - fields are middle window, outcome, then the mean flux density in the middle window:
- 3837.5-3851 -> 0.28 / 49.8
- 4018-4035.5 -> -0.05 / 83.9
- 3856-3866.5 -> 0.21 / 53.9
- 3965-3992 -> 0.41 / 52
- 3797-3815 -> -0.10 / 66.8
